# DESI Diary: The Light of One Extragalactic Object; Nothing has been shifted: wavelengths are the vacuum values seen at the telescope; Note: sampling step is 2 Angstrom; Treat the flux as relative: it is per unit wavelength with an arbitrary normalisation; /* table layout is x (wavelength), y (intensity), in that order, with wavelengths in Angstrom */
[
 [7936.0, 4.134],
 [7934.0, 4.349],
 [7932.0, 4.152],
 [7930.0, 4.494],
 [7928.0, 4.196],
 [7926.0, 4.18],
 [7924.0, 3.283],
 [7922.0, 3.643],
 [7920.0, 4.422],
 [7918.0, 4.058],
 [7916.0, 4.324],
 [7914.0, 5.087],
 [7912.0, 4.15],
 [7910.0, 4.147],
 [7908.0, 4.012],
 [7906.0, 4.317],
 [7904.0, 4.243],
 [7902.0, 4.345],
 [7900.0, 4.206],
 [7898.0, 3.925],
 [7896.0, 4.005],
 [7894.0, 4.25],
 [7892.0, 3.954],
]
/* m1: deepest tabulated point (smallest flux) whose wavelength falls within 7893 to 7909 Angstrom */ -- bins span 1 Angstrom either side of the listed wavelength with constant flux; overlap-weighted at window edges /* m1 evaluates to 3.925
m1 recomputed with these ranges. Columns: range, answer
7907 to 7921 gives 4.012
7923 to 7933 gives 3.283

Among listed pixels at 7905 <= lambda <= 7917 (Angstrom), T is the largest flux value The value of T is 5.087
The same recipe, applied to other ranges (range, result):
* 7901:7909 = 4.345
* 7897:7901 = 4.206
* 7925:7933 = 4.494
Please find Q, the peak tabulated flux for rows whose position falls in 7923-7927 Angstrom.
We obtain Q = 4.18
